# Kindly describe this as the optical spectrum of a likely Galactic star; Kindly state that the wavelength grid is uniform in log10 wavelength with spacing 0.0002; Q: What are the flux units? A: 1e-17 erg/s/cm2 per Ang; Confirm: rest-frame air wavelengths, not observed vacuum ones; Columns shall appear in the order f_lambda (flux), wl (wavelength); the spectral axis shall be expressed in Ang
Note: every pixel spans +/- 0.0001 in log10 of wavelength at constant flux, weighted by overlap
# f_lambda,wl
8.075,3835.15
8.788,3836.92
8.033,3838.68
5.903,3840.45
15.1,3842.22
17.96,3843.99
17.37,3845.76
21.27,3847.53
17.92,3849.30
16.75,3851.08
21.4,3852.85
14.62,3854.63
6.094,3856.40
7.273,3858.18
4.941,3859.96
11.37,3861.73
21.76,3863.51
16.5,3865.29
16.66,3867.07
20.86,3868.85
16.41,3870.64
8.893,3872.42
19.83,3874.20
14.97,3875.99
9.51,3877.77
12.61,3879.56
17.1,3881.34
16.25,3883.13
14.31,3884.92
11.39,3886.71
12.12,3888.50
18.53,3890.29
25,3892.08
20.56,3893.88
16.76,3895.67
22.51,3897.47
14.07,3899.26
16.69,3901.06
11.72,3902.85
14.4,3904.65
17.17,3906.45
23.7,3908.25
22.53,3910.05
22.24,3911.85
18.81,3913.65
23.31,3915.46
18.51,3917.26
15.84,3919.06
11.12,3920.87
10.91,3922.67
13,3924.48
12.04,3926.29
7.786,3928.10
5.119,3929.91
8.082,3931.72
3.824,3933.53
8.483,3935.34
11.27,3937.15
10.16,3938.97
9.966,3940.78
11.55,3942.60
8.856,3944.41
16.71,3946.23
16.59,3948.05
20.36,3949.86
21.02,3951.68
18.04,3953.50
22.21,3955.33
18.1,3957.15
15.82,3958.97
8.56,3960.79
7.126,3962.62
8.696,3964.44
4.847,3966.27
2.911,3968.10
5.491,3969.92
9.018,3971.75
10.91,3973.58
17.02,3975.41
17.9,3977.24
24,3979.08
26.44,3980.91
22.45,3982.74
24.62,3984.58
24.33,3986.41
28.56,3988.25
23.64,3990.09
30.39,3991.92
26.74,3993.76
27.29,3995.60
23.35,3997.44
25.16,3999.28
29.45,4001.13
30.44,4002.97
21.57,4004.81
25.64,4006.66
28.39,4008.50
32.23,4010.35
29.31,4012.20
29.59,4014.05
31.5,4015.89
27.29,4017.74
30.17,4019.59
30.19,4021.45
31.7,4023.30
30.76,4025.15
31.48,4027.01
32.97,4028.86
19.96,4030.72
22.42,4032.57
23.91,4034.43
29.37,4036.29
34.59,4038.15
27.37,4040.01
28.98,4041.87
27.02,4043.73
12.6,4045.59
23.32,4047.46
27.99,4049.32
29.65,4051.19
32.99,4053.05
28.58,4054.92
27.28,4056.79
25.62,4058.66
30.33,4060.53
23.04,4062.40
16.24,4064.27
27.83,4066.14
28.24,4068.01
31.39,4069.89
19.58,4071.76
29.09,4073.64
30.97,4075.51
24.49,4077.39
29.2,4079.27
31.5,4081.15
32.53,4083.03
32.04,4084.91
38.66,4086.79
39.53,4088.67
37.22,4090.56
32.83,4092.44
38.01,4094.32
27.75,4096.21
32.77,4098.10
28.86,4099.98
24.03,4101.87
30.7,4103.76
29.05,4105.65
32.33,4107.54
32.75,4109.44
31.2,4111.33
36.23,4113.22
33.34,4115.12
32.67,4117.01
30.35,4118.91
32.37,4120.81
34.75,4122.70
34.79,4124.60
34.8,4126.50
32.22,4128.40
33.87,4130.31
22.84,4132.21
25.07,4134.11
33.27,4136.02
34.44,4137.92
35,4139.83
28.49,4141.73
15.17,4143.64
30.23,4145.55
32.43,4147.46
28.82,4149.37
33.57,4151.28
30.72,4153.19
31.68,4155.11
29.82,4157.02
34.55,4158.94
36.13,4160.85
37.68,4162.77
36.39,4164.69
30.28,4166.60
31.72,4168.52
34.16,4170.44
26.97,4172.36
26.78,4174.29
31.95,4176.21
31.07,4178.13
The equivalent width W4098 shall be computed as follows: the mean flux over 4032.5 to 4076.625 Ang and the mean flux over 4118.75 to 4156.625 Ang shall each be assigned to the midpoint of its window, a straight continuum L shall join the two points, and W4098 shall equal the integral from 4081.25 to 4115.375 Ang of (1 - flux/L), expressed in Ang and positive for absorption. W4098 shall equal -4.7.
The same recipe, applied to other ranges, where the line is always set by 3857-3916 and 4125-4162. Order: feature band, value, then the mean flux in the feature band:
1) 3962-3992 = 6.8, 16.7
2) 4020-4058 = -4.3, 27.7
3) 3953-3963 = 2.5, 15.3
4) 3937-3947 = 4.2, 11.4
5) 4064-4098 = -4.3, 30.7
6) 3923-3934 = 5.9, 8.61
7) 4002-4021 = -4.3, 28.7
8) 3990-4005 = -2.9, 26.9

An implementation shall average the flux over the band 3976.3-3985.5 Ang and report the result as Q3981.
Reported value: 23.1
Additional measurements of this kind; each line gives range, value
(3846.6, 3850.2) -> 19.5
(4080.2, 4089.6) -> 34.9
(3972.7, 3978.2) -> 15.3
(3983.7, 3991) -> 25.3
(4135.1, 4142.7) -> 32.8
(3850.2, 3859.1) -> 13.2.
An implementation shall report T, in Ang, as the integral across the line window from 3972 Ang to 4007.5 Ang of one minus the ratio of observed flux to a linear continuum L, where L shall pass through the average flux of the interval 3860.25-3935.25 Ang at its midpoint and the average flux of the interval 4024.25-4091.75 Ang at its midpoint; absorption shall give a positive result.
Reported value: -1.6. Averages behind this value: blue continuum 15.3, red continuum 28.3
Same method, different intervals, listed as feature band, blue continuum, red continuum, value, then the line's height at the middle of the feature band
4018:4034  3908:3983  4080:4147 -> -4.3 Ang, 22.5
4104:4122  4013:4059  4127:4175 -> -1.4 Ang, 29.9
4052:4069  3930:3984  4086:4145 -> -1.0 Ang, 25.3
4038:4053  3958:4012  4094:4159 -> -0.9 Ang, 24.8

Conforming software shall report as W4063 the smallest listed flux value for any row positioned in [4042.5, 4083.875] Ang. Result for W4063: 12.6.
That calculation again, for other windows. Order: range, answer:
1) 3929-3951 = 3.824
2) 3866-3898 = 8.893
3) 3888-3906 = 11.72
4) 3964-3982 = 2.911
